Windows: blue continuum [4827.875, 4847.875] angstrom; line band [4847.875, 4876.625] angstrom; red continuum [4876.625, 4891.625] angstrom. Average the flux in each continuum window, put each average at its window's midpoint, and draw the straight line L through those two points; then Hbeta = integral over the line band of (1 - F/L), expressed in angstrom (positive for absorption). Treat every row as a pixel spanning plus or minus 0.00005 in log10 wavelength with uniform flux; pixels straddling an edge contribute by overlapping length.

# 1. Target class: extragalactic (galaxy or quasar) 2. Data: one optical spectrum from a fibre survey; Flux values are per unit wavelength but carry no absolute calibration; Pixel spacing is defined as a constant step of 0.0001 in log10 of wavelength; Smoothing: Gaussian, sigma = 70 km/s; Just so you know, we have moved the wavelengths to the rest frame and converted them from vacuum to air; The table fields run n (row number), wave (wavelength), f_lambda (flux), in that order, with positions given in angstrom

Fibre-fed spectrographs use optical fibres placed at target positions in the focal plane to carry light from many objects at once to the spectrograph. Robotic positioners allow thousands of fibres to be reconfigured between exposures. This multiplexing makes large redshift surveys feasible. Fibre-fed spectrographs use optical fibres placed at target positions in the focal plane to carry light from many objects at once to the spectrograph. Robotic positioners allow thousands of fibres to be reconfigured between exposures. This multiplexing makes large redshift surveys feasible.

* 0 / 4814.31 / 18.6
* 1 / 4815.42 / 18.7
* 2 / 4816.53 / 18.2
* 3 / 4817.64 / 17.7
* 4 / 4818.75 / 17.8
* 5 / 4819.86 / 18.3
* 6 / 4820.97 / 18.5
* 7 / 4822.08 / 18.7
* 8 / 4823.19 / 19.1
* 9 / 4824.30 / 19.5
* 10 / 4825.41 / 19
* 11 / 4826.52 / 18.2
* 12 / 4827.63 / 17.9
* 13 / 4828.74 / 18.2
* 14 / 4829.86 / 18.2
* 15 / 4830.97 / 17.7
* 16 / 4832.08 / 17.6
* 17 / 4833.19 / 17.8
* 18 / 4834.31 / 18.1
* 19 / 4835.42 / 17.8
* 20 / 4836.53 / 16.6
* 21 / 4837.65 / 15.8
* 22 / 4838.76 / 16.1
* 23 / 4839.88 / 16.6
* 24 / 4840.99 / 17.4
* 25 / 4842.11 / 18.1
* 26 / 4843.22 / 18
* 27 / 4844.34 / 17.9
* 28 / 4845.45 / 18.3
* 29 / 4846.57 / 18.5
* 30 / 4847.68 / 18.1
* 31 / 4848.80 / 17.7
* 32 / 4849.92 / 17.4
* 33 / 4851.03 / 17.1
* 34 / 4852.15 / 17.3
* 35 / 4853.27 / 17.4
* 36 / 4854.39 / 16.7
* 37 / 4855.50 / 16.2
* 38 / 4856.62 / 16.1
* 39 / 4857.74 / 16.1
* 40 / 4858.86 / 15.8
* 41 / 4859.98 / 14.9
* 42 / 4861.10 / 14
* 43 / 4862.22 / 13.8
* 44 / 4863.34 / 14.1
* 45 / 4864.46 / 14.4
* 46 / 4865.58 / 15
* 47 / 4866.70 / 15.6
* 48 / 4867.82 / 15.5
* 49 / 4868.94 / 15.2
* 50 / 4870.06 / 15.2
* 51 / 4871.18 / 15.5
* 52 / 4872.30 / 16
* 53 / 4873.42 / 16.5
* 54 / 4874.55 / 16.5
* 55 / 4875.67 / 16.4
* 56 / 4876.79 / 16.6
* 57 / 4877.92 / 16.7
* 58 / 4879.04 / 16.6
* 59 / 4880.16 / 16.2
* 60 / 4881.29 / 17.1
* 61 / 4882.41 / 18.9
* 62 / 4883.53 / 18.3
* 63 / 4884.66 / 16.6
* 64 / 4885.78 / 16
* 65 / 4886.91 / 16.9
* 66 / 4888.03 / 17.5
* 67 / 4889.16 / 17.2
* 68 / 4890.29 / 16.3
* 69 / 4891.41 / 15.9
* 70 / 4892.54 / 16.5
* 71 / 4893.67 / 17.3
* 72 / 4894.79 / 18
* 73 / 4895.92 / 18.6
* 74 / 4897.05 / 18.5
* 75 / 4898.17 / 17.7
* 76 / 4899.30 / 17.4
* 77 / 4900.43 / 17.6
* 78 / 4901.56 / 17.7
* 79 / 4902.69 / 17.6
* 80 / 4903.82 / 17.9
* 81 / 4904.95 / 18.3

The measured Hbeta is 2.3 angstrom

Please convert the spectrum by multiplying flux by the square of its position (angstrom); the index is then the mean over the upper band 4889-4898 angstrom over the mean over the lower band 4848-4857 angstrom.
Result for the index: 1.03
